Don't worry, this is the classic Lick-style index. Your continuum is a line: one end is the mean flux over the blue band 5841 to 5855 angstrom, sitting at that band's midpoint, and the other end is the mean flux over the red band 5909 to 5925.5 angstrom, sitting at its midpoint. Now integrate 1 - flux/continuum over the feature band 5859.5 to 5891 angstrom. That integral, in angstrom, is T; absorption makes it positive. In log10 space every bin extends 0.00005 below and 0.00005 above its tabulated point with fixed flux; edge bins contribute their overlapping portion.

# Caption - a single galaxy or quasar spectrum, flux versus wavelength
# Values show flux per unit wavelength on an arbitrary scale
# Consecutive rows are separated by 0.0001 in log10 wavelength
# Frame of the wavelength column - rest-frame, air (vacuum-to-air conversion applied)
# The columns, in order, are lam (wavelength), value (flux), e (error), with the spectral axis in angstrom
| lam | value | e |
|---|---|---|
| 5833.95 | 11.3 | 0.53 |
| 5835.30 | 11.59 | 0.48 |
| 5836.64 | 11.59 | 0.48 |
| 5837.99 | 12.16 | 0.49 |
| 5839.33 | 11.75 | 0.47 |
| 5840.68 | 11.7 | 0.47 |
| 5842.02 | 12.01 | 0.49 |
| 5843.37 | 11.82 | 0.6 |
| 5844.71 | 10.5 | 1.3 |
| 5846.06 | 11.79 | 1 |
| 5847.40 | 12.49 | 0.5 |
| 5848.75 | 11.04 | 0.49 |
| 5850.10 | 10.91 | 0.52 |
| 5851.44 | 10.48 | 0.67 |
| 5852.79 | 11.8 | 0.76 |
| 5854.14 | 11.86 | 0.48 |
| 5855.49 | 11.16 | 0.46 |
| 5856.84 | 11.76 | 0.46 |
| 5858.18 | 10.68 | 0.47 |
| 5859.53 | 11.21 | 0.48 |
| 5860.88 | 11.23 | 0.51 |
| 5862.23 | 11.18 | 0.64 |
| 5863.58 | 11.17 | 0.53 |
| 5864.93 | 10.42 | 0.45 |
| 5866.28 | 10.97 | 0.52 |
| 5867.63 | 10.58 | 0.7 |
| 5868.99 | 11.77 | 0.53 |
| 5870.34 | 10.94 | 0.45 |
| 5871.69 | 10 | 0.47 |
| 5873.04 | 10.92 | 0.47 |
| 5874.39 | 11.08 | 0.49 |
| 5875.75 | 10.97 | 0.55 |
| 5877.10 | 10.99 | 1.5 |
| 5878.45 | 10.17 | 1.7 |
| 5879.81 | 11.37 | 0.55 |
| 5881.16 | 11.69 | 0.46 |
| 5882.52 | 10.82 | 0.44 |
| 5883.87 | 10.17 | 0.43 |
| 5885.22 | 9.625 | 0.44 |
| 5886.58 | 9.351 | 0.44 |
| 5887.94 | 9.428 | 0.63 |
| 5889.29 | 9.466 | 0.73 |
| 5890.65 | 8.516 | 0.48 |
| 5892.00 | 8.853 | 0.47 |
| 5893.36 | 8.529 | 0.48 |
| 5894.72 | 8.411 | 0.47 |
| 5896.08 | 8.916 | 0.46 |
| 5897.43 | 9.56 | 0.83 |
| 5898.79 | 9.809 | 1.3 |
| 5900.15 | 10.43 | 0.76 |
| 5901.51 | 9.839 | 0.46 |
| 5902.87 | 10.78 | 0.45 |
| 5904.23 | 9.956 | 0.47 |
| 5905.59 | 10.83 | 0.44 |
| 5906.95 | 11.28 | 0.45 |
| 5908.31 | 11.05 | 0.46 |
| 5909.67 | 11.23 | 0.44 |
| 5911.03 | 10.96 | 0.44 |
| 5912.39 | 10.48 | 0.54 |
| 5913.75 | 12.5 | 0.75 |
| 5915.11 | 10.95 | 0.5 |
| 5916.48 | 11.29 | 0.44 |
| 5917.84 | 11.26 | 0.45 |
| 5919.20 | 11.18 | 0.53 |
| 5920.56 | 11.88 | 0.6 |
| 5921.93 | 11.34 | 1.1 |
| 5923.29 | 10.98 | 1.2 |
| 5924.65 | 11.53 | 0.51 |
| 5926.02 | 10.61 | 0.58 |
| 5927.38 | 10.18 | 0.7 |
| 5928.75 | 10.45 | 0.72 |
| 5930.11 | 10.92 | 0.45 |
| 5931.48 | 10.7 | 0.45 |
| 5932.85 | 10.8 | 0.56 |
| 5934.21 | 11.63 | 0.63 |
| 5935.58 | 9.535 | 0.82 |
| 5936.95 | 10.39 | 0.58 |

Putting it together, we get 2.24 angstrom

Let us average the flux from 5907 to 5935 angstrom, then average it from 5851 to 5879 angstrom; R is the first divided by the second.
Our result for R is 1.01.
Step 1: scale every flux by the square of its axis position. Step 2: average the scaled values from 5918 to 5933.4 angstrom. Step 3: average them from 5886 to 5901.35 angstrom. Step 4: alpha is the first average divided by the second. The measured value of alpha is 1.2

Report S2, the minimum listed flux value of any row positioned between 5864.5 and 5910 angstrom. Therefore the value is 8.411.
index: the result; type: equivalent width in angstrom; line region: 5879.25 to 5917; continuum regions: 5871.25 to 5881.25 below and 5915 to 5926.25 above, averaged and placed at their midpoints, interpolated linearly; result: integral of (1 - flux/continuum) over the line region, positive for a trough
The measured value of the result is 2.93 angstrom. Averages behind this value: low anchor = 10.9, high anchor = 11.3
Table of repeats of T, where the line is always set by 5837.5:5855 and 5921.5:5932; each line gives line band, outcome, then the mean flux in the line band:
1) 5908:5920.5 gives -0.35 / 11.3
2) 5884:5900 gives 2.77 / 9.21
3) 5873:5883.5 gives 0.26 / 11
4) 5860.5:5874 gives 0.53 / 10.9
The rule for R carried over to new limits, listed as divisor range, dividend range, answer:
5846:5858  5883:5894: 0.81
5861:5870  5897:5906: 0.92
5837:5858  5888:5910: 0.85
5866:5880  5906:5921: 1.04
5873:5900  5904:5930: 1.12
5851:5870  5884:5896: 0.81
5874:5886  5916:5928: 1.04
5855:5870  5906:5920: 1.01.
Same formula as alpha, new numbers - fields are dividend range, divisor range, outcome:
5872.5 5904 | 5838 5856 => 0.88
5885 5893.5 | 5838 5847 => 0.79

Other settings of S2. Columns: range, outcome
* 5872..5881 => 10.17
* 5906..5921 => 10.48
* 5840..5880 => 10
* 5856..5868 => 10.42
